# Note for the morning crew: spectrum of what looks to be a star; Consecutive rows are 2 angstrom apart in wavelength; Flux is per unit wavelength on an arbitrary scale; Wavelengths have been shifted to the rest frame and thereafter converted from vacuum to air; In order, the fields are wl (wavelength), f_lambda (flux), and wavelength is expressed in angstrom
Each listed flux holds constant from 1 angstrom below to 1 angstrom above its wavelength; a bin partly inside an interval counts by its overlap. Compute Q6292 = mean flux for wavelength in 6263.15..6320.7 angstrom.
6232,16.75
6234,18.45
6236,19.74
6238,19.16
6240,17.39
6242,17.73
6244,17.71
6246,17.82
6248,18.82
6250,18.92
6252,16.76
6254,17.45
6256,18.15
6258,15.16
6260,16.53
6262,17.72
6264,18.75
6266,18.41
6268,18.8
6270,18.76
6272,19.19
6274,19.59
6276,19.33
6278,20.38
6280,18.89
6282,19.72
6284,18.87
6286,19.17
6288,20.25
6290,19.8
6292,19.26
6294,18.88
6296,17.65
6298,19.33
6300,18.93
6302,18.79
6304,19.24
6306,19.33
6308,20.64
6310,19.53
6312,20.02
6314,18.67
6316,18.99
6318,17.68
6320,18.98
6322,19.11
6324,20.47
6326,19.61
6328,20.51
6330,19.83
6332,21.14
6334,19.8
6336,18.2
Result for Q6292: 19.2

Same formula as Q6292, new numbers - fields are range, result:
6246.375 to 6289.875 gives 18.6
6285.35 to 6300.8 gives 19.2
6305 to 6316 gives 19.6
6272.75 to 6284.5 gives 19.5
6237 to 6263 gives 17.6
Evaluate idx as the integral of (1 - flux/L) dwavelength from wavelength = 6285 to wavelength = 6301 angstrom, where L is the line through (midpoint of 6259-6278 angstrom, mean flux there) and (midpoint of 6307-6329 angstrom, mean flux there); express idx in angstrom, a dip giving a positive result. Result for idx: -0.1 angstrom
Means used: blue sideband 18.7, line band 19.2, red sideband 19.5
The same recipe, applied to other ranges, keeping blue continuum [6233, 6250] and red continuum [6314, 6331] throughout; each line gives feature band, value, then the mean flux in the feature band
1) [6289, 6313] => -0.2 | 19.3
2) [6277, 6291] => -0.5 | 19.6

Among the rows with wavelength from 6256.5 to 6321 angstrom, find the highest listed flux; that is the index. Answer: 20.64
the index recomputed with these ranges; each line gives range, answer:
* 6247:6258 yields 18.92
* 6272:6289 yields 20.38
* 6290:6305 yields 19.8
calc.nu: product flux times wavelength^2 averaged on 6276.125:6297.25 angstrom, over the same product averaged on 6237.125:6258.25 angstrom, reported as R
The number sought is 1.1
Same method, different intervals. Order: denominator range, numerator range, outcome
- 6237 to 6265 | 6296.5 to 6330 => 1.11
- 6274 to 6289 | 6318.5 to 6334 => 1.03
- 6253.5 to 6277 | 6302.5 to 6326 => 1.08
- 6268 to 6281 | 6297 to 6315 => 1.01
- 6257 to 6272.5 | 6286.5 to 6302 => 1.08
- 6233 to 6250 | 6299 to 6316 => 1.08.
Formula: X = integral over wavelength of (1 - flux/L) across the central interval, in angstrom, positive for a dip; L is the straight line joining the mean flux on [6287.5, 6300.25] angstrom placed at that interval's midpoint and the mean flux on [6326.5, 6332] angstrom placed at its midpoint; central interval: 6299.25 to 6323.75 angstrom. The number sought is 0.6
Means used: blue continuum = 19.1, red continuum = 20.3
